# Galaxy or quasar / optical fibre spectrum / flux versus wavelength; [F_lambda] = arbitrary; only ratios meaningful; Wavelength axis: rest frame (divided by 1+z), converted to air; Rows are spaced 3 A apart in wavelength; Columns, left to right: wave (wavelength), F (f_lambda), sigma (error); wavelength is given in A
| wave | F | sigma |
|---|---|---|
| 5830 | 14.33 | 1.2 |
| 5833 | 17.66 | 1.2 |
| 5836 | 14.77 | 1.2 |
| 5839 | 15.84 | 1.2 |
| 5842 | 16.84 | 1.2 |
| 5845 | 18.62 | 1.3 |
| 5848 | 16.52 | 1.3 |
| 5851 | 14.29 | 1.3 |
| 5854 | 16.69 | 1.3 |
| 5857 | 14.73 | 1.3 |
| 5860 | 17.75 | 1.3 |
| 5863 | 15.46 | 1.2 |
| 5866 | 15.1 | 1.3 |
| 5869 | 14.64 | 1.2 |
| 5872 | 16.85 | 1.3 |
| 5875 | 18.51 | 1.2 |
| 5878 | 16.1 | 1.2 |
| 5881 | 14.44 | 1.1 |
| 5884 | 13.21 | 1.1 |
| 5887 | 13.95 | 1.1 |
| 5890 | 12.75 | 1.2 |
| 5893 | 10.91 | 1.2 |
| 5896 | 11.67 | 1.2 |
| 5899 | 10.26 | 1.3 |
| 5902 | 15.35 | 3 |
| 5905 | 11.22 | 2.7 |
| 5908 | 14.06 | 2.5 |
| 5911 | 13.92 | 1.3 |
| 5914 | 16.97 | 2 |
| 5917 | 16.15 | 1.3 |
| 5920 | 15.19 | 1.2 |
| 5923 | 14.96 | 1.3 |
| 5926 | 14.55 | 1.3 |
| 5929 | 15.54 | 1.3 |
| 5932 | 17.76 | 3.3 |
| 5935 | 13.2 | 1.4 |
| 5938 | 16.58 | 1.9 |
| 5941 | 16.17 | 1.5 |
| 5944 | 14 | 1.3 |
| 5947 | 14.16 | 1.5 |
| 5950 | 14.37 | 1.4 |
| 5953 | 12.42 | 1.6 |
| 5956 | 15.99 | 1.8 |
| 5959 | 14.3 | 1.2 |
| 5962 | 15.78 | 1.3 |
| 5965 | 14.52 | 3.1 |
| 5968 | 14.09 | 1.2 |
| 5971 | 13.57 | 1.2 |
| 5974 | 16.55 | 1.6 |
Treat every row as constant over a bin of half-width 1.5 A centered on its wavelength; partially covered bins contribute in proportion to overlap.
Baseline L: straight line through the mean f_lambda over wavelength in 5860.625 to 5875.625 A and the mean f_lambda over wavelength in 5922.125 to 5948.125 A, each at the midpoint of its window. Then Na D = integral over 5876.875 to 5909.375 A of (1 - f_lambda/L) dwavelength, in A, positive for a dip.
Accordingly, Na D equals 5.6 A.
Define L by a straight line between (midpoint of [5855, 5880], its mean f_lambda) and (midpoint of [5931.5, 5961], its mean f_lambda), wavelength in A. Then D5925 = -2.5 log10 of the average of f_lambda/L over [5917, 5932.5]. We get -0.02 mag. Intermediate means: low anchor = 16.1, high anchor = 14.8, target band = 15.5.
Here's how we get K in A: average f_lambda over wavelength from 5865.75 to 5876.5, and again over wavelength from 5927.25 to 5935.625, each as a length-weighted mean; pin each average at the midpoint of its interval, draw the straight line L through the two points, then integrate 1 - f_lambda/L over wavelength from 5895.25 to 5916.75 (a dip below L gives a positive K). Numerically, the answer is 3.26 A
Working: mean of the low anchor 16.4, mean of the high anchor 15.7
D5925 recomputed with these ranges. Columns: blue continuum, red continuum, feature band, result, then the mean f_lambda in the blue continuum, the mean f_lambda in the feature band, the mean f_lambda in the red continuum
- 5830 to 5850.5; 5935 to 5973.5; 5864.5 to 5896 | 0.094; 16.4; 14.5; 14.7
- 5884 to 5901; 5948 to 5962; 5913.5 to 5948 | -0.142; 12.1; 15.4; 14.4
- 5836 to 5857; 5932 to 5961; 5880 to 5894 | 0.194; 16.2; 13.1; 14.8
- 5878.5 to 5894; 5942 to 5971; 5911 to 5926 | -0.126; 13.3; 15.5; 14.4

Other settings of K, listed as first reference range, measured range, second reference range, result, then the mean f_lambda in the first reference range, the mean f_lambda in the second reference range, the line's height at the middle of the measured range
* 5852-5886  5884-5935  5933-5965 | 3.96 A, 15.7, 14.7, 15.2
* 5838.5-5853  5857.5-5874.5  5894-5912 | -1.04 A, 16.5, 12.7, 15.1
